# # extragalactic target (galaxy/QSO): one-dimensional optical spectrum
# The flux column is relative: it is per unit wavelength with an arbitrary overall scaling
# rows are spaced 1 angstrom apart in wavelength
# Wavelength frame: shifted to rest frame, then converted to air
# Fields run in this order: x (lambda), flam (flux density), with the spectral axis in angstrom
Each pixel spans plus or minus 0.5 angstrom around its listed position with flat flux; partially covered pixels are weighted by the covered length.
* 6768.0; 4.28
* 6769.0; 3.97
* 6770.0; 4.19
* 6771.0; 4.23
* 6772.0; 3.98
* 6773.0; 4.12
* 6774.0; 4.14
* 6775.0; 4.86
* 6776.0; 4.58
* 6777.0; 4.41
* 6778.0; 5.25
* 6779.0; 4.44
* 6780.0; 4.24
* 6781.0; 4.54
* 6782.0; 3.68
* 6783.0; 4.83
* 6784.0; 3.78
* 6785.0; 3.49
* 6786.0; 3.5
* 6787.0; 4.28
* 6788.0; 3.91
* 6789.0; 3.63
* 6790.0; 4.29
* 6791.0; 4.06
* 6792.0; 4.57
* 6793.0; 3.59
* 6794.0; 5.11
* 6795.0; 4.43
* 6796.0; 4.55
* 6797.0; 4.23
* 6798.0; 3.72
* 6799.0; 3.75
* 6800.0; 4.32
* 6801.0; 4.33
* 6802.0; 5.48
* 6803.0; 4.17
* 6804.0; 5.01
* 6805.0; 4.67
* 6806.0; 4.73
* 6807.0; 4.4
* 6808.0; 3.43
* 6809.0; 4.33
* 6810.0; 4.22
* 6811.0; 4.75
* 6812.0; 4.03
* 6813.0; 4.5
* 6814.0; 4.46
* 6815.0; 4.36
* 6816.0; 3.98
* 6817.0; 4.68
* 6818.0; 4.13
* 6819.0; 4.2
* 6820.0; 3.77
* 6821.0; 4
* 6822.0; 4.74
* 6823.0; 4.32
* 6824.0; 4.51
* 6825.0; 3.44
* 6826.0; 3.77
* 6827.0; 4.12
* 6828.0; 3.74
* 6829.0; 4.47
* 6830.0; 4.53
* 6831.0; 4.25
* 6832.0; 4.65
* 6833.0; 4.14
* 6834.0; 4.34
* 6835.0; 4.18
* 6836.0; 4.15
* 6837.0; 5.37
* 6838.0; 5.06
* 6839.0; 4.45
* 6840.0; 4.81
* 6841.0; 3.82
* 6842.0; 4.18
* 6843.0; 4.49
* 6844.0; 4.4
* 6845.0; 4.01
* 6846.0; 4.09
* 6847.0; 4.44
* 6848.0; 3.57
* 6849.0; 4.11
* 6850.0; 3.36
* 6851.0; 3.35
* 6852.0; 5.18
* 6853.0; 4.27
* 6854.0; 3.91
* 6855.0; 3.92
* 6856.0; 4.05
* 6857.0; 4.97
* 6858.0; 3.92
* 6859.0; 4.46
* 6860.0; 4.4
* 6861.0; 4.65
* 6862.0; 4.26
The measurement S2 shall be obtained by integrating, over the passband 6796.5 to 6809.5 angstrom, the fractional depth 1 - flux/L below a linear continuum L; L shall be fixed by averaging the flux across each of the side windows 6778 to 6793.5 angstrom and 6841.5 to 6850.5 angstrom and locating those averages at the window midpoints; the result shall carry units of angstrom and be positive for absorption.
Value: -0.84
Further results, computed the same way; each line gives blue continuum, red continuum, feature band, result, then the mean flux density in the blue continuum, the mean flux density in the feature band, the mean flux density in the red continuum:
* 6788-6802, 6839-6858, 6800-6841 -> -1.6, 4.23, 4.36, 4.16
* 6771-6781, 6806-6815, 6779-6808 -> 0.8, 4.44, 4.25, 4.3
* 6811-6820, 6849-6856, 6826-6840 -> -0.9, 4.29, 4.41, 4.01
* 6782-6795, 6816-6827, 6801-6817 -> -1.2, 4.08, 4.44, 4.15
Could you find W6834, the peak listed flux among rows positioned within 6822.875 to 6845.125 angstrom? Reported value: 5.37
